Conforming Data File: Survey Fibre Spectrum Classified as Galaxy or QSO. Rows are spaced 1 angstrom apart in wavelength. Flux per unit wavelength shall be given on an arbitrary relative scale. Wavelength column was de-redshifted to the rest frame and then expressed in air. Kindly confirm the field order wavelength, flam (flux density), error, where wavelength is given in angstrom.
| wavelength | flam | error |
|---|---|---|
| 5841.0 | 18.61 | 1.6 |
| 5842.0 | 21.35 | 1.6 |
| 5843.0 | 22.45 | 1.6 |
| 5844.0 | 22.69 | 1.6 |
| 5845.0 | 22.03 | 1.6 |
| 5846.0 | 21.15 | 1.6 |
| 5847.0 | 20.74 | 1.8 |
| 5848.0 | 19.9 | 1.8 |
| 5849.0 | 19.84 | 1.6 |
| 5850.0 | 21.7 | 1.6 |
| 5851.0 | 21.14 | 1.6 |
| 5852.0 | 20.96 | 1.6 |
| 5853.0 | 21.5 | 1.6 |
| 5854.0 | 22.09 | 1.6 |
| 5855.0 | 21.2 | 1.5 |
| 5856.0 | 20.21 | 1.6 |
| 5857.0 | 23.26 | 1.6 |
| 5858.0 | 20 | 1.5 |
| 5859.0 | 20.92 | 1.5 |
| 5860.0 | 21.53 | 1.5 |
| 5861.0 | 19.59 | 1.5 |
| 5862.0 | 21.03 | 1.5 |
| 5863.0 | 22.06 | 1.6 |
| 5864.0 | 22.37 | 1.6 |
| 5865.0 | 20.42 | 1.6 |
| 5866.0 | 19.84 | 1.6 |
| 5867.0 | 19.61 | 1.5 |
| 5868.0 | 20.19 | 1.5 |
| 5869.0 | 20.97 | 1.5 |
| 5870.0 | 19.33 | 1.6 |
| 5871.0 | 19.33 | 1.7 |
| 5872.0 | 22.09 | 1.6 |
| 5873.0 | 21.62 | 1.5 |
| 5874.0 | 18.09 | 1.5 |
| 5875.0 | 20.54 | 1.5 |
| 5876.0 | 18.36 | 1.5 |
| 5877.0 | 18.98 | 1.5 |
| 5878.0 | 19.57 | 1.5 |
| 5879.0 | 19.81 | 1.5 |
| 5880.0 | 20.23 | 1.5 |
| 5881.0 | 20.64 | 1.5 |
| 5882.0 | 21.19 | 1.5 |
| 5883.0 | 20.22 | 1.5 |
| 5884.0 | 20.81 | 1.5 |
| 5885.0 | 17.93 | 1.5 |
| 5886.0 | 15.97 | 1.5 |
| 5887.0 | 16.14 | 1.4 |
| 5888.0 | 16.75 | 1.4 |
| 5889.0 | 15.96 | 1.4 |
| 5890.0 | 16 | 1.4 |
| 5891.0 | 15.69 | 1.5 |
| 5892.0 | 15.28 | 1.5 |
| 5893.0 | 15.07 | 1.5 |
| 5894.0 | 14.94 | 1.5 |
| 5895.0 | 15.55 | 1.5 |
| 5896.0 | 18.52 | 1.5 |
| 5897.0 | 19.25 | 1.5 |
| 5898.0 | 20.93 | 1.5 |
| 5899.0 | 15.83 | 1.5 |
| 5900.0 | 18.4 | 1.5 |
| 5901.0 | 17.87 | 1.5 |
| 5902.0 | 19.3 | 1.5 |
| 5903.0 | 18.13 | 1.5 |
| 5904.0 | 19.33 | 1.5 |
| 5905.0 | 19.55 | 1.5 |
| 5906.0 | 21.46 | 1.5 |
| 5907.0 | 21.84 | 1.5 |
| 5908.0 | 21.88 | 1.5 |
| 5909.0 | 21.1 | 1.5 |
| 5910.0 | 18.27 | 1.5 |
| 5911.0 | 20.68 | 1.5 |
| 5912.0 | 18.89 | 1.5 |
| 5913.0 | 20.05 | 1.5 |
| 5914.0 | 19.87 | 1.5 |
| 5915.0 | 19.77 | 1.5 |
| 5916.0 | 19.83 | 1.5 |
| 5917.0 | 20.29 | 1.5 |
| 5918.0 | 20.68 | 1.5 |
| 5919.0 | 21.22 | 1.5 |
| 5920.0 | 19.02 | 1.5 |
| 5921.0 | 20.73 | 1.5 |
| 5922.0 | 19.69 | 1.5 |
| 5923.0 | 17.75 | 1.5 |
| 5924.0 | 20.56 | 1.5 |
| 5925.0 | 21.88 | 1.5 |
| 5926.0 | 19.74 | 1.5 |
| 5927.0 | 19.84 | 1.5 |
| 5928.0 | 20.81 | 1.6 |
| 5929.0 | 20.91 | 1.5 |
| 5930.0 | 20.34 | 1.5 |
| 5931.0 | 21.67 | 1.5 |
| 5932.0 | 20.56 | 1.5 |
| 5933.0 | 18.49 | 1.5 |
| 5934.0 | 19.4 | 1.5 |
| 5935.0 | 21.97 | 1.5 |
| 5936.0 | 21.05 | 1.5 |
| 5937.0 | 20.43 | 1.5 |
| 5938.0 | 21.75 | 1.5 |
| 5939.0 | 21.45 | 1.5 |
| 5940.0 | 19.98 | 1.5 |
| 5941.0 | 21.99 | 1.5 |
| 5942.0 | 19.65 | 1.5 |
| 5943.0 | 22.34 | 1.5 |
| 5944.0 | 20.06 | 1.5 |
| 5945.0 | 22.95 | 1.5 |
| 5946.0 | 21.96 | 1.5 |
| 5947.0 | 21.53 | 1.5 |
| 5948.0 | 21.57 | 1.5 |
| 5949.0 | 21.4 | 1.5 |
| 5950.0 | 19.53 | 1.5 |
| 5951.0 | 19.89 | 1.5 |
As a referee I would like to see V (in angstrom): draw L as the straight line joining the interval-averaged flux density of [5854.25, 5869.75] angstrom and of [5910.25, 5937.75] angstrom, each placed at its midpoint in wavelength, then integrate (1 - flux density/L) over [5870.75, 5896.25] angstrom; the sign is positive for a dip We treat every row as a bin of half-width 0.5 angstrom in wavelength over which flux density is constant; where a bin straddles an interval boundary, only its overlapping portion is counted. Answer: 2.95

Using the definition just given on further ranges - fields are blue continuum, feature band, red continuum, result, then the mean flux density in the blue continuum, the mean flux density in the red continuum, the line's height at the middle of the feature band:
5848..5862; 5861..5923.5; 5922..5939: 4.5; 21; 20.5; 20.7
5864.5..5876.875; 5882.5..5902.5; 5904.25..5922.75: 2.8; 20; 20.2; 20.1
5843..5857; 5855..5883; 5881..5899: -1.4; 21.3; 17.5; 19.5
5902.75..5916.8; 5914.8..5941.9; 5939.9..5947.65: 0.5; 20.1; 21.4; 20.8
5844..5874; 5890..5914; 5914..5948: 2.5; 20.9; 20.6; 20.7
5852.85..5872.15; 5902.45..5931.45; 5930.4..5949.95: 1.1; 20.8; 21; 21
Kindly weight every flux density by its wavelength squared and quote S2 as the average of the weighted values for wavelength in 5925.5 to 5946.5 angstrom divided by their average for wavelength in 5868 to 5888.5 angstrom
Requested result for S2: 1.09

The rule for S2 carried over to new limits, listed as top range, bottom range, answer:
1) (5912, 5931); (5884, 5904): 1.19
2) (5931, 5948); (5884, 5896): 1.32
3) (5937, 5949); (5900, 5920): 1.08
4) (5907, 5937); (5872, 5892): 1.10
